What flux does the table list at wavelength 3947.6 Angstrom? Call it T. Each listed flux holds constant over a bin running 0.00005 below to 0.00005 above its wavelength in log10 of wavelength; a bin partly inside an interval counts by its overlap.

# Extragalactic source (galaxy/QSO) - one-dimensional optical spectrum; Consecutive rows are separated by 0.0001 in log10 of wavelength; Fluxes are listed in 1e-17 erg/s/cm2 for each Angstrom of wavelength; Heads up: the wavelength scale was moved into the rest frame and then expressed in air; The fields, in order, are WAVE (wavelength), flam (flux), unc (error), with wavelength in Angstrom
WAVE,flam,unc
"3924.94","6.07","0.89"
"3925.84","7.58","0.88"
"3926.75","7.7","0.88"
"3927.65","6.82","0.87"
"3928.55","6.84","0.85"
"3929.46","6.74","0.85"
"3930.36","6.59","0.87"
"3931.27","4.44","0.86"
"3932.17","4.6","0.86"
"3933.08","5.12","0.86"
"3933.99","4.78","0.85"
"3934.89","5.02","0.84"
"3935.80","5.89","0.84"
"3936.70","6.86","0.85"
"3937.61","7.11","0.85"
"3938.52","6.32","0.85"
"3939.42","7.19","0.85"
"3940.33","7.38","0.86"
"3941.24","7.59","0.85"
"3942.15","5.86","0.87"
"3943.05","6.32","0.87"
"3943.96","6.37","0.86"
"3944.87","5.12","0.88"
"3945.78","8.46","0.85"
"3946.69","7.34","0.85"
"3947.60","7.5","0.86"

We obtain 7.5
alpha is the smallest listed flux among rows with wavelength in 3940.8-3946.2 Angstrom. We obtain 5.12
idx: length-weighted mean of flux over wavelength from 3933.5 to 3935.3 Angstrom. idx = 4.91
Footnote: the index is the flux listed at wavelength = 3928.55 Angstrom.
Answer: 6.84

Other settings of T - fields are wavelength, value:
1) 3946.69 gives 7.34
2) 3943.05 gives 6.32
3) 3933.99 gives 4.78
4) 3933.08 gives 5.12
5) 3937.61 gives 7.11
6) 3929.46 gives 6.74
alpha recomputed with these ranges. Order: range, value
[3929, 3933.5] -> 4.44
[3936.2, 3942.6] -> 5.86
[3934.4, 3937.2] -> 5.02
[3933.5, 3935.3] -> 4.78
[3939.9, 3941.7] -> 7.38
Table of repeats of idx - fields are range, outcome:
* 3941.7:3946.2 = 6.41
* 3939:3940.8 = 7.27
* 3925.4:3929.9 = 7.13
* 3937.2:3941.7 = 7.11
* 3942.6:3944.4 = 6.35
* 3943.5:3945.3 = 5.74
